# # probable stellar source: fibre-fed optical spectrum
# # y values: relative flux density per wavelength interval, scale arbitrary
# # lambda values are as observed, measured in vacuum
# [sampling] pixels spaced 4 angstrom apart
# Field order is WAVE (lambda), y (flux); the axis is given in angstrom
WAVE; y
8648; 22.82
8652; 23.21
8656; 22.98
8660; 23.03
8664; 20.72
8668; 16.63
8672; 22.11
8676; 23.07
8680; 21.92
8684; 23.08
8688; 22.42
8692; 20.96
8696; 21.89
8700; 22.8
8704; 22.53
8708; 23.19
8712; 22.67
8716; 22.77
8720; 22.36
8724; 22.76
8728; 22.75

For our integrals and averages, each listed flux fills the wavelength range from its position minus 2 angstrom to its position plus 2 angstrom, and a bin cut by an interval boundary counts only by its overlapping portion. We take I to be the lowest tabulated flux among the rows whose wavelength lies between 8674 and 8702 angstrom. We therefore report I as 20.96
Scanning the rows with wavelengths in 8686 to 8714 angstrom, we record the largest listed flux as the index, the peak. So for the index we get 23.19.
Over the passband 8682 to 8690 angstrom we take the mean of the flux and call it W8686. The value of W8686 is 22.8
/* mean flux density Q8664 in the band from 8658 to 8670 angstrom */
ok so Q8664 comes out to 20.1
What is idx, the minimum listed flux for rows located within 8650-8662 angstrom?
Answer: 22.98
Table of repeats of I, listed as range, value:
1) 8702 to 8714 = 22.53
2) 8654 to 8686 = 16.63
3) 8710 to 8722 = 22.36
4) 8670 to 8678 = 22.11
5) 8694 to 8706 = 21.89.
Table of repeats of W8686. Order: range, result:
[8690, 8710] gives 22.3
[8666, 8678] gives 20.6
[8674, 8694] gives 22.3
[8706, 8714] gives 22.9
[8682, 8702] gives 22.2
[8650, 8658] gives 23.1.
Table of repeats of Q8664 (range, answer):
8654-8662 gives 23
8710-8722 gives 22.6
